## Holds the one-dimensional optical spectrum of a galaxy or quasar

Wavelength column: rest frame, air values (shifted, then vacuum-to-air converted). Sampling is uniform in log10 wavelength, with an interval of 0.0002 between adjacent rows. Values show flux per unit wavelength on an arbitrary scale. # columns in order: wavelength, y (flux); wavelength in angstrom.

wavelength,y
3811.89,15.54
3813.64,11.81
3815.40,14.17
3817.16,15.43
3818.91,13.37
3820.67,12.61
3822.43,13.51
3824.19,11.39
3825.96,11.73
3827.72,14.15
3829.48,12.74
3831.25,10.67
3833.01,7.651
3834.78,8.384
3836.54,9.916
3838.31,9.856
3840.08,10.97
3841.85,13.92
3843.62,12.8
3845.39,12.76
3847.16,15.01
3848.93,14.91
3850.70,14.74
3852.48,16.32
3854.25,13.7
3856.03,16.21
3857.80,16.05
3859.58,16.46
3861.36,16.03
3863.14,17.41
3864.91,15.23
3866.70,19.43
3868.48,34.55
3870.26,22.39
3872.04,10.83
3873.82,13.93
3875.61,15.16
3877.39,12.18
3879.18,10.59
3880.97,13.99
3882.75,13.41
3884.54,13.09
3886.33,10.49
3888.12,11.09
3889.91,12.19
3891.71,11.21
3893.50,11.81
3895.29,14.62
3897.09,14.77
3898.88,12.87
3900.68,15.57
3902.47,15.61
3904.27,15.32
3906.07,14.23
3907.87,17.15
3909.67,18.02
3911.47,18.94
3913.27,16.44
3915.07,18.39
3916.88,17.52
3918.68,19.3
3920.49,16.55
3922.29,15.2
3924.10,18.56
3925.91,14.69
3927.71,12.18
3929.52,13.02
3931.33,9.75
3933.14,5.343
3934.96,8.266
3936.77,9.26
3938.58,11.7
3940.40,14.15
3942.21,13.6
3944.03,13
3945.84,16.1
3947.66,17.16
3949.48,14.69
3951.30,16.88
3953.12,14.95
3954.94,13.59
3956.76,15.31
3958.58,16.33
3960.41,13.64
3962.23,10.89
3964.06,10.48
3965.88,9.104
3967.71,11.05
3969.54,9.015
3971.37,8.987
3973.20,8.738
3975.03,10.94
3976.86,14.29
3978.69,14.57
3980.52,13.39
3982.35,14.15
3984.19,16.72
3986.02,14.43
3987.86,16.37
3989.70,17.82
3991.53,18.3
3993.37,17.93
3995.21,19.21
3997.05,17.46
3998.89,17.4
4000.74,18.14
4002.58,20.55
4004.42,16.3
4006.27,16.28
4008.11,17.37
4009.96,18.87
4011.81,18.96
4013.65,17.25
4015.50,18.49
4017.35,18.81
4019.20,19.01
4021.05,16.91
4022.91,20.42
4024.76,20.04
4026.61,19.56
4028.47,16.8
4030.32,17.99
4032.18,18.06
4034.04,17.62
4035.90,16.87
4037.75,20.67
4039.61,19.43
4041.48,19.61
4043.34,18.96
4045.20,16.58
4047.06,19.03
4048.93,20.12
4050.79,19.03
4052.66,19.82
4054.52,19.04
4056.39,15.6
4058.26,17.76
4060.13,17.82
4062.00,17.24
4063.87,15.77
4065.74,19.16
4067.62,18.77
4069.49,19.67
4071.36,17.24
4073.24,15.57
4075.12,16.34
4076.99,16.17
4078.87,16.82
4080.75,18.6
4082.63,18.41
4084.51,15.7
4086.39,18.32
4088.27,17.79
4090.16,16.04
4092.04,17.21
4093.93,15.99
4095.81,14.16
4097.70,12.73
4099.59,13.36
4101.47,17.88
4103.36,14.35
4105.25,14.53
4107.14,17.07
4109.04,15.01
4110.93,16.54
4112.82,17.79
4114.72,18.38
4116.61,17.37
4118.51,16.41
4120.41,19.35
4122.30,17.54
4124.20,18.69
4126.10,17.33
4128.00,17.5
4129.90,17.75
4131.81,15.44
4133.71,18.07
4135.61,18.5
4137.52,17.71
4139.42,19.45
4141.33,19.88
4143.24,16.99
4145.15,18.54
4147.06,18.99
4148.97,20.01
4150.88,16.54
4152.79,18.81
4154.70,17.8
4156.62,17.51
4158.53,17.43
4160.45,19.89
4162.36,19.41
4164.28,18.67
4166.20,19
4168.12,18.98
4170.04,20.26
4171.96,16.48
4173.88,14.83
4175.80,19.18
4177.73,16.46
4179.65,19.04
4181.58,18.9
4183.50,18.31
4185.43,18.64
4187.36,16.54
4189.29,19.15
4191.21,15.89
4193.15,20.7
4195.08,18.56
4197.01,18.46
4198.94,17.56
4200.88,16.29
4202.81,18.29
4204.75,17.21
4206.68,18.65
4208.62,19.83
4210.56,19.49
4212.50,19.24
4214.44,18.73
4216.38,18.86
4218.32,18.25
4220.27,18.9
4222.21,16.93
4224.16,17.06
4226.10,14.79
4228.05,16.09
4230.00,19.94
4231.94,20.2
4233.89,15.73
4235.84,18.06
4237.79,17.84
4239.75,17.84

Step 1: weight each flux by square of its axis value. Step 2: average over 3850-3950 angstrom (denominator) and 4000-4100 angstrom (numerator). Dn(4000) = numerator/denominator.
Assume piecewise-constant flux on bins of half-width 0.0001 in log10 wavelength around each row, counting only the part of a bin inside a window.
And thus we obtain 1.3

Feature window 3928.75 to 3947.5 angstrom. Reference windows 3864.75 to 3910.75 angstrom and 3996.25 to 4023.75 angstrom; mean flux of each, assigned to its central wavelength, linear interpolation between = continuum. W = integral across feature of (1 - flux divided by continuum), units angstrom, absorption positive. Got 5.4 angstrom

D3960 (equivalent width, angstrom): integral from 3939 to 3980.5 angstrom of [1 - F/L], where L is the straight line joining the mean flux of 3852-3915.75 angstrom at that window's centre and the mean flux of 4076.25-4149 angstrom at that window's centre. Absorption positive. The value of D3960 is 7.6 angstrom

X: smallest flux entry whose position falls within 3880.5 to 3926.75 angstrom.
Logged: 10.49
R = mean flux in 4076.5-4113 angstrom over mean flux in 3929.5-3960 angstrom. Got 1.23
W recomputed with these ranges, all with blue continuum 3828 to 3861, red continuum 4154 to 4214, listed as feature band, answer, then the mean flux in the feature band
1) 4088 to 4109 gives 1.85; 15.5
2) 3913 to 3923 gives -2.23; 17.3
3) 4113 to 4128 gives -0.47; 17.8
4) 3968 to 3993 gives 2.39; 13.7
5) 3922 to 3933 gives 0.82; 13.2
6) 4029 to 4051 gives -3.51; 18.6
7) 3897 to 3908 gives -0.81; 15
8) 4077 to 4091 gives -0.48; 17.3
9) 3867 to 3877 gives -4.15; 19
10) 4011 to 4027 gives -3.13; 18.8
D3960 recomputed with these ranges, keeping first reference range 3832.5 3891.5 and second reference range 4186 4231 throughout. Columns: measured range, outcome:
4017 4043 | -4.15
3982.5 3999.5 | -1.56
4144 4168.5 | -1.48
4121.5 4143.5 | -0.88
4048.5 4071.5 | -2.48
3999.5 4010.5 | -1.40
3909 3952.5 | 1.52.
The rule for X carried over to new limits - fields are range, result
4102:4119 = 14.35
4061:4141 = 12.73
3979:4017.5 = 13.39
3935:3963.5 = 9.26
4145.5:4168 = 16.54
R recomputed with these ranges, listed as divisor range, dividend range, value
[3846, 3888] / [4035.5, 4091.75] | 1.15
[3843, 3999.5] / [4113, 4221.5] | 1.25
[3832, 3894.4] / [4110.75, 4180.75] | 1.28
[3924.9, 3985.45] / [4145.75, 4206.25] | 1.44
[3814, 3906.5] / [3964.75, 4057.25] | 1.20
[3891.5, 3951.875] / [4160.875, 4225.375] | 1.26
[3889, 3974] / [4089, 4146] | 1.23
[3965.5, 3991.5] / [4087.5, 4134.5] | 1.26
